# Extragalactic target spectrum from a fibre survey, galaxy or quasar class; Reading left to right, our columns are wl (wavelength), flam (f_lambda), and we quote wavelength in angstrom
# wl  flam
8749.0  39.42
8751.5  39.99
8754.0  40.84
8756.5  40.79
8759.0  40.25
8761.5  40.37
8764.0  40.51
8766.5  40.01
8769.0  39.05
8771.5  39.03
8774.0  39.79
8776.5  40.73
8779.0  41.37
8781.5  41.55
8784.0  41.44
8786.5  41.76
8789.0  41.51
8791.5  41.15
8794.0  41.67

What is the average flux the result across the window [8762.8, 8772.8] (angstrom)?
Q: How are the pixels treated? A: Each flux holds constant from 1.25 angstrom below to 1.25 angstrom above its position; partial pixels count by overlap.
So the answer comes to 39.6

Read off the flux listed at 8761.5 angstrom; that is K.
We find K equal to 40.37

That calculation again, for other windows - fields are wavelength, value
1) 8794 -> 41.67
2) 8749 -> 39.42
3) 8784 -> 41.44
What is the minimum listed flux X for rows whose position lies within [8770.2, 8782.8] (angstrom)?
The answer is 39.03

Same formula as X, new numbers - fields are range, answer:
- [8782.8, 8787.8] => 41.44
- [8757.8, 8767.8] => 40.01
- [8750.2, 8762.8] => 39.99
